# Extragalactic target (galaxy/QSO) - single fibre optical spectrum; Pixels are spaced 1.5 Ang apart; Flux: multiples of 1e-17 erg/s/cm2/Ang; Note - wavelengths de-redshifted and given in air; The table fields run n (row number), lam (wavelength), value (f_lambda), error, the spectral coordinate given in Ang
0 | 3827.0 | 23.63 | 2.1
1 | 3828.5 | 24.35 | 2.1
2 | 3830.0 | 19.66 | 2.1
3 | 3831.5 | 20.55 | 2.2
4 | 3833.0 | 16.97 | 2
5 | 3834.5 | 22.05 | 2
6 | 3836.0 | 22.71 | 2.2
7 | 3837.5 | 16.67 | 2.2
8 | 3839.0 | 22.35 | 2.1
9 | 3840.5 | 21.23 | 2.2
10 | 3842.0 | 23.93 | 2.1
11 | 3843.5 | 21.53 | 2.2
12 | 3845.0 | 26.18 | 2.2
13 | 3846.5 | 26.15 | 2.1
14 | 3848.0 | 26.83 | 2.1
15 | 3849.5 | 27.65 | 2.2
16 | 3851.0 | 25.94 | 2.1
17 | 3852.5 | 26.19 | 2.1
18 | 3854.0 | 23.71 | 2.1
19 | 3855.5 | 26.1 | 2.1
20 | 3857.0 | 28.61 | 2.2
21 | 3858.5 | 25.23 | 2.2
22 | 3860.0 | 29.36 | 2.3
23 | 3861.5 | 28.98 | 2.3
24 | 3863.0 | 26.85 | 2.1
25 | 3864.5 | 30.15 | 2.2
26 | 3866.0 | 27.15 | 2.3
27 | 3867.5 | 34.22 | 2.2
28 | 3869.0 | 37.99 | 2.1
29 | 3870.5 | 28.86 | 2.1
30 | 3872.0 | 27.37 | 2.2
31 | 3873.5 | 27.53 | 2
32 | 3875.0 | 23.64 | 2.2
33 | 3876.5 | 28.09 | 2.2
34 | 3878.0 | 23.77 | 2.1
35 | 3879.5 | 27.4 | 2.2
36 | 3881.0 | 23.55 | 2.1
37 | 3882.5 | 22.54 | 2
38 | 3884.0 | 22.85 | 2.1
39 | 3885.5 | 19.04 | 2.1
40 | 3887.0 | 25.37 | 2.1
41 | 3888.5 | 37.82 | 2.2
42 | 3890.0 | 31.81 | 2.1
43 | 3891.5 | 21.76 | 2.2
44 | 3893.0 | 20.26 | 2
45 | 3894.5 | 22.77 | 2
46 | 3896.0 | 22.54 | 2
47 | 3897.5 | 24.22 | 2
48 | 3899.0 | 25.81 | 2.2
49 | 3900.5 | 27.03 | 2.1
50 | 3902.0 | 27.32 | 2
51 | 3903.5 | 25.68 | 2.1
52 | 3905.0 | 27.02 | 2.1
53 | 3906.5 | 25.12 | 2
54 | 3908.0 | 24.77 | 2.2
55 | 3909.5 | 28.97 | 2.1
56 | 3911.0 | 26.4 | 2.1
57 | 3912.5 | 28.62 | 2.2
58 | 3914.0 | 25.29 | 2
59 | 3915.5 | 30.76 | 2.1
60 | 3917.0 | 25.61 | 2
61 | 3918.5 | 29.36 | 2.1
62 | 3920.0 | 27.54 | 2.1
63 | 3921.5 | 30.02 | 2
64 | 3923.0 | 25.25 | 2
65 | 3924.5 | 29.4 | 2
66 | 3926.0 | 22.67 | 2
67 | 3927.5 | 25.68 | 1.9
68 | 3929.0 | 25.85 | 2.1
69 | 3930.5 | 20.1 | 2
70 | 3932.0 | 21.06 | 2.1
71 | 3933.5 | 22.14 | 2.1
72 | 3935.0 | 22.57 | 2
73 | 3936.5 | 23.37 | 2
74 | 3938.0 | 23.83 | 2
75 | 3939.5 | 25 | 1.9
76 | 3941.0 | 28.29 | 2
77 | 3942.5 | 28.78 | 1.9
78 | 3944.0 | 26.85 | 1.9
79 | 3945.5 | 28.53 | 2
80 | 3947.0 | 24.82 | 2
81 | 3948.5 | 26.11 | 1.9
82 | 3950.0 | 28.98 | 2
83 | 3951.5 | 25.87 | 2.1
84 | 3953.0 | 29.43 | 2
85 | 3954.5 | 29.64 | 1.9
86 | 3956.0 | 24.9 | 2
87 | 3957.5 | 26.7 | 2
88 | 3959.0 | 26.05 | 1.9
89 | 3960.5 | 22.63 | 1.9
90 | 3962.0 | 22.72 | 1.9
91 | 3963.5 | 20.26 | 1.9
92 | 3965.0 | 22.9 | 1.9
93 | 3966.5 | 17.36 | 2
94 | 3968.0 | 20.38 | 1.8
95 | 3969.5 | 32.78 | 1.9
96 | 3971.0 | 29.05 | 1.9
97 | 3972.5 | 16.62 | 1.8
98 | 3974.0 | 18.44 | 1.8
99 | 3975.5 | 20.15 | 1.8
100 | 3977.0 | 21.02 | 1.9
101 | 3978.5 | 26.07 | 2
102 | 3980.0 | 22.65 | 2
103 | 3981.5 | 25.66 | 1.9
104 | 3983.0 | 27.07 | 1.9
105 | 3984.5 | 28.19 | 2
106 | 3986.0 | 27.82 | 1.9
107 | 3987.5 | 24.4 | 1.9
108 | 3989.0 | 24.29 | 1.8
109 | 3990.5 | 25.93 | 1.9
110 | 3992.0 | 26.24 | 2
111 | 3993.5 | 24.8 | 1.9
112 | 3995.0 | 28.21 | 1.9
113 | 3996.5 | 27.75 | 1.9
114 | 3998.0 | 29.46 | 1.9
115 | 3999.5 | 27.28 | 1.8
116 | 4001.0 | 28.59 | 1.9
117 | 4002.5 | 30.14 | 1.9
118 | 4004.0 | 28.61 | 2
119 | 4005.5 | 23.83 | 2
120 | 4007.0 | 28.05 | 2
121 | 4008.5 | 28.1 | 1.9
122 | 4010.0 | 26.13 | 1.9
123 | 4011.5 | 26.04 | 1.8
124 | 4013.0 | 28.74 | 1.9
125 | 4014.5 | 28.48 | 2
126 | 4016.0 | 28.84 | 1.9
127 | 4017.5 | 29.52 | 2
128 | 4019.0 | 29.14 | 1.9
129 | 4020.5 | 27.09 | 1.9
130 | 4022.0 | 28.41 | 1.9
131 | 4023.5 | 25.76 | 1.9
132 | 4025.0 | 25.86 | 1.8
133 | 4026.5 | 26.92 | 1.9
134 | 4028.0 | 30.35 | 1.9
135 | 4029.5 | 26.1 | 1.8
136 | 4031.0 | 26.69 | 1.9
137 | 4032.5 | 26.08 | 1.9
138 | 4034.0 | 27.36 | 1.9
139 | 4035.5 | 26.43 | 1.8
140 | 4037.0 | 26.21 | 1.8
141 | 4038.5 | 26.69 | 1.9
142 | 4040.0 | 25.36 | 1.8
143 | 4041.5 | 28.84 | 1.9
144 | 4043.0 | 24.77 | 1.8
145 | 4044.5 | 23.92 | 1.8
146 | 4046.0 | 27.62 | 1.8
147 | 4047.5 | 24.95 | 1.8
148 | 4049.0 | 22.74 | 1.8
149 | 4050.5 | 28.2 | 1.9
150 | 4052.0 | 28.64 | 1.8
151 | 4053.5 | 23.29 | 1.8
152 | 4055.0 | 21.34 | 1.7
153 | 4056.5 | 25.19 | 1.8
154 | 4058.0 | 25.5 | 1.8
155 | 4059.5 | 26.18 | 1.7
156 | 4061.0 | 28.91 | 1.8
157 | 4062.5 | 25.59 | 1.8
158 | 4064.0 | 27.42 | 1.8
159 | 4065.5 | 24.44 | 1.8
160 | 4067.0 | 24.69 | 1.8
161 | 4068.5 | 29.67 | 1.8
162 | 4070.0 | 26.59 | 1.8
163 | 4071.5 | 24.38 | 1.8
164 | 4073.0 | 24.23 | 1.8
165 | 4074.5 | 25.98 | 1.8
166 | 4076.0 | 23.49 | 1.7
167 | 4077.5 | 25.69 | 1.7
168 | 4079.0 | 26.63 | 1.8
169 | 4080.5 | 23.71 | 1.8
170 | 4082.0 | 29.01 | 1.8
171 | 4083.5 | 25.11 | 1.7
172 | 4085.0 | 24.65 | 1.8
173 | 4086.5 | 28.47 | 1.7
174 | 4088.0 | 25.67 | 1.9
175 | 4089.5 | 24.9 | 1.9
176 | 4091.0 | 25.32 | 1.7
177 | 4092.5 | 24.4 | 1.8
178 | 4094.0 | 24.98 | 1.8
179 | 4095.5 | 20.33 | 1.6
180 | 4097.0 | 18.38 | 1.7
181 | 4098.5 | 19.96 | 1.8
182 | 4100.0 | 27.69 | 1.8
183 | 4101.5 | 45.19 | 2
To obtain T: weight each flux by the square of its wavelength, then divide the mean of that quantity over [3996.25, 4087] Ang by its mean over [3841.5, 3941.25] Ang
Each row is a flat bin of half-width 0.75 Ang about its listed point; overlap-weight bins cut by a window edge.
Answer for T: 1.10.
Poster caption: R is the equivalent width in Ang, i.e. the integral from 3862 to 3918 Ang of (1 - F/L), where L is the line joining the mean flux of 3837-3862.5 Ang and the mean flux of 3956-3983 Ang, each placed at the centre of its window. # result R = -4.9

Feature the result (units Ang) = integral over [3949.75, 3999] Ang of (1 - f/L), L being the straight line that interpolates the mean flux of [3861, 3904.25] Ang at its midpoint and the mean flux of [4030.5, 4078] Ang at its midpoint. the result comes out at 2.3 Ang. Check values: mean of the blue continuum 26.6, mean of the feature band 25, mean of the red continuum 25.8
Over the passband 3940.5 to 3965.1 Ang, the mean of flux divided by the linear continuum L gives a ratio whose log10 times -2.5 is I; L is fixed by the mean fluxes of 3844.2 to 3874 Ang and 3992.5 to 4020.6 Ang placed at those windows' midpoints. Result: 0.07 mag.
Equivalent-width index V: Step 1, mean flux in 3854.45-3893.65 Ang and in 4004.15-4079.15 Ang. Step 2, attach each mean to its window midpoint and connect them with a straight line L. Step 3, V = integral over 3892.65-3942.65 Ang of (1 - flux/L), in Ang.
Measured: 2.6 Ang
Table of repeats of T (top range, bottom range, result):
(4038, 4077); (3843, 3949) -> 1.06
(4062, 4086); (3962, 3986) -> 1.16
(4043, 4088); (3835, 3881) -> 1.08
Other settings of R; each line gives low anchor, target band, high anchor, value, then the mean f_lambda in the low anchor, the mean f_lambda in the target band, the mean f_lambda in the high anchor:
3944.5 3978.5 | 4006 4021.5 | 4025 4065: -1.5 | 24.4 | 28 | 26.2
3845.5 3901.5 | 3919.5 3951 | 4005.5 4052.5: 1.4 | 26.6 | 25.6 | 27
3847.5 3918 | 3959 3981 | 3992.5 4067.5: 3.5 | 26.7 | 22.5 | 26.8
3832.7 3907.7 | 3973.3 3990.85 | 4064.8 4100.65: 0.7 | 25.7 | 24.3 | 24.9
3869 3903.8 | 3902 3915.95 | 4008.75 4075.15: -0.5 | 25.8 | 26.9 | 26.5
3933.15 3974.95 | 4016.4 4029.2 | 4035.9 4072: -1.1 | 24.8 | 27.8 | 25.9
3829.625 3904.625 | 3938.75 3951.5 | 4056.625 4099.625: -0.9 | 25.5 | 27.1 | 25.2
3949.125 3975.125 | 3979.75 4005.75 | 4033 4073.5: -2.1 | 24.3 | 26.9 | 25.9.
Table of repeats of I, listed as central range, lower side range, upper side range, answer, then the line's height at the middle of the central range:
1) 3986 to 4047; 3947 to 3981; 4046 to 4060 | -0.10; 24.8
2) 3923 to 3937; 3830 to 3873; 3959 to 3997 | 0.04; 24.7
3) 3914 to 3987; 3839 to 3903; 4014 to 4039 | 0.07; 26.8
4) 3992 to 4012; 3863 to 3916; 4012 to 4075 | -0.04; 26.5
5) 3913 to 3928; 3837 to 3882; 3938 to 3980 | -0.07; 25.4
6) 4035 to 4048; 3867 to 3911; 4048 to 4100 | -0.03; 25.4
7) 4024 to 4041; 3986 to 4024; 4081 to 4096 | 0.00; 26.7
